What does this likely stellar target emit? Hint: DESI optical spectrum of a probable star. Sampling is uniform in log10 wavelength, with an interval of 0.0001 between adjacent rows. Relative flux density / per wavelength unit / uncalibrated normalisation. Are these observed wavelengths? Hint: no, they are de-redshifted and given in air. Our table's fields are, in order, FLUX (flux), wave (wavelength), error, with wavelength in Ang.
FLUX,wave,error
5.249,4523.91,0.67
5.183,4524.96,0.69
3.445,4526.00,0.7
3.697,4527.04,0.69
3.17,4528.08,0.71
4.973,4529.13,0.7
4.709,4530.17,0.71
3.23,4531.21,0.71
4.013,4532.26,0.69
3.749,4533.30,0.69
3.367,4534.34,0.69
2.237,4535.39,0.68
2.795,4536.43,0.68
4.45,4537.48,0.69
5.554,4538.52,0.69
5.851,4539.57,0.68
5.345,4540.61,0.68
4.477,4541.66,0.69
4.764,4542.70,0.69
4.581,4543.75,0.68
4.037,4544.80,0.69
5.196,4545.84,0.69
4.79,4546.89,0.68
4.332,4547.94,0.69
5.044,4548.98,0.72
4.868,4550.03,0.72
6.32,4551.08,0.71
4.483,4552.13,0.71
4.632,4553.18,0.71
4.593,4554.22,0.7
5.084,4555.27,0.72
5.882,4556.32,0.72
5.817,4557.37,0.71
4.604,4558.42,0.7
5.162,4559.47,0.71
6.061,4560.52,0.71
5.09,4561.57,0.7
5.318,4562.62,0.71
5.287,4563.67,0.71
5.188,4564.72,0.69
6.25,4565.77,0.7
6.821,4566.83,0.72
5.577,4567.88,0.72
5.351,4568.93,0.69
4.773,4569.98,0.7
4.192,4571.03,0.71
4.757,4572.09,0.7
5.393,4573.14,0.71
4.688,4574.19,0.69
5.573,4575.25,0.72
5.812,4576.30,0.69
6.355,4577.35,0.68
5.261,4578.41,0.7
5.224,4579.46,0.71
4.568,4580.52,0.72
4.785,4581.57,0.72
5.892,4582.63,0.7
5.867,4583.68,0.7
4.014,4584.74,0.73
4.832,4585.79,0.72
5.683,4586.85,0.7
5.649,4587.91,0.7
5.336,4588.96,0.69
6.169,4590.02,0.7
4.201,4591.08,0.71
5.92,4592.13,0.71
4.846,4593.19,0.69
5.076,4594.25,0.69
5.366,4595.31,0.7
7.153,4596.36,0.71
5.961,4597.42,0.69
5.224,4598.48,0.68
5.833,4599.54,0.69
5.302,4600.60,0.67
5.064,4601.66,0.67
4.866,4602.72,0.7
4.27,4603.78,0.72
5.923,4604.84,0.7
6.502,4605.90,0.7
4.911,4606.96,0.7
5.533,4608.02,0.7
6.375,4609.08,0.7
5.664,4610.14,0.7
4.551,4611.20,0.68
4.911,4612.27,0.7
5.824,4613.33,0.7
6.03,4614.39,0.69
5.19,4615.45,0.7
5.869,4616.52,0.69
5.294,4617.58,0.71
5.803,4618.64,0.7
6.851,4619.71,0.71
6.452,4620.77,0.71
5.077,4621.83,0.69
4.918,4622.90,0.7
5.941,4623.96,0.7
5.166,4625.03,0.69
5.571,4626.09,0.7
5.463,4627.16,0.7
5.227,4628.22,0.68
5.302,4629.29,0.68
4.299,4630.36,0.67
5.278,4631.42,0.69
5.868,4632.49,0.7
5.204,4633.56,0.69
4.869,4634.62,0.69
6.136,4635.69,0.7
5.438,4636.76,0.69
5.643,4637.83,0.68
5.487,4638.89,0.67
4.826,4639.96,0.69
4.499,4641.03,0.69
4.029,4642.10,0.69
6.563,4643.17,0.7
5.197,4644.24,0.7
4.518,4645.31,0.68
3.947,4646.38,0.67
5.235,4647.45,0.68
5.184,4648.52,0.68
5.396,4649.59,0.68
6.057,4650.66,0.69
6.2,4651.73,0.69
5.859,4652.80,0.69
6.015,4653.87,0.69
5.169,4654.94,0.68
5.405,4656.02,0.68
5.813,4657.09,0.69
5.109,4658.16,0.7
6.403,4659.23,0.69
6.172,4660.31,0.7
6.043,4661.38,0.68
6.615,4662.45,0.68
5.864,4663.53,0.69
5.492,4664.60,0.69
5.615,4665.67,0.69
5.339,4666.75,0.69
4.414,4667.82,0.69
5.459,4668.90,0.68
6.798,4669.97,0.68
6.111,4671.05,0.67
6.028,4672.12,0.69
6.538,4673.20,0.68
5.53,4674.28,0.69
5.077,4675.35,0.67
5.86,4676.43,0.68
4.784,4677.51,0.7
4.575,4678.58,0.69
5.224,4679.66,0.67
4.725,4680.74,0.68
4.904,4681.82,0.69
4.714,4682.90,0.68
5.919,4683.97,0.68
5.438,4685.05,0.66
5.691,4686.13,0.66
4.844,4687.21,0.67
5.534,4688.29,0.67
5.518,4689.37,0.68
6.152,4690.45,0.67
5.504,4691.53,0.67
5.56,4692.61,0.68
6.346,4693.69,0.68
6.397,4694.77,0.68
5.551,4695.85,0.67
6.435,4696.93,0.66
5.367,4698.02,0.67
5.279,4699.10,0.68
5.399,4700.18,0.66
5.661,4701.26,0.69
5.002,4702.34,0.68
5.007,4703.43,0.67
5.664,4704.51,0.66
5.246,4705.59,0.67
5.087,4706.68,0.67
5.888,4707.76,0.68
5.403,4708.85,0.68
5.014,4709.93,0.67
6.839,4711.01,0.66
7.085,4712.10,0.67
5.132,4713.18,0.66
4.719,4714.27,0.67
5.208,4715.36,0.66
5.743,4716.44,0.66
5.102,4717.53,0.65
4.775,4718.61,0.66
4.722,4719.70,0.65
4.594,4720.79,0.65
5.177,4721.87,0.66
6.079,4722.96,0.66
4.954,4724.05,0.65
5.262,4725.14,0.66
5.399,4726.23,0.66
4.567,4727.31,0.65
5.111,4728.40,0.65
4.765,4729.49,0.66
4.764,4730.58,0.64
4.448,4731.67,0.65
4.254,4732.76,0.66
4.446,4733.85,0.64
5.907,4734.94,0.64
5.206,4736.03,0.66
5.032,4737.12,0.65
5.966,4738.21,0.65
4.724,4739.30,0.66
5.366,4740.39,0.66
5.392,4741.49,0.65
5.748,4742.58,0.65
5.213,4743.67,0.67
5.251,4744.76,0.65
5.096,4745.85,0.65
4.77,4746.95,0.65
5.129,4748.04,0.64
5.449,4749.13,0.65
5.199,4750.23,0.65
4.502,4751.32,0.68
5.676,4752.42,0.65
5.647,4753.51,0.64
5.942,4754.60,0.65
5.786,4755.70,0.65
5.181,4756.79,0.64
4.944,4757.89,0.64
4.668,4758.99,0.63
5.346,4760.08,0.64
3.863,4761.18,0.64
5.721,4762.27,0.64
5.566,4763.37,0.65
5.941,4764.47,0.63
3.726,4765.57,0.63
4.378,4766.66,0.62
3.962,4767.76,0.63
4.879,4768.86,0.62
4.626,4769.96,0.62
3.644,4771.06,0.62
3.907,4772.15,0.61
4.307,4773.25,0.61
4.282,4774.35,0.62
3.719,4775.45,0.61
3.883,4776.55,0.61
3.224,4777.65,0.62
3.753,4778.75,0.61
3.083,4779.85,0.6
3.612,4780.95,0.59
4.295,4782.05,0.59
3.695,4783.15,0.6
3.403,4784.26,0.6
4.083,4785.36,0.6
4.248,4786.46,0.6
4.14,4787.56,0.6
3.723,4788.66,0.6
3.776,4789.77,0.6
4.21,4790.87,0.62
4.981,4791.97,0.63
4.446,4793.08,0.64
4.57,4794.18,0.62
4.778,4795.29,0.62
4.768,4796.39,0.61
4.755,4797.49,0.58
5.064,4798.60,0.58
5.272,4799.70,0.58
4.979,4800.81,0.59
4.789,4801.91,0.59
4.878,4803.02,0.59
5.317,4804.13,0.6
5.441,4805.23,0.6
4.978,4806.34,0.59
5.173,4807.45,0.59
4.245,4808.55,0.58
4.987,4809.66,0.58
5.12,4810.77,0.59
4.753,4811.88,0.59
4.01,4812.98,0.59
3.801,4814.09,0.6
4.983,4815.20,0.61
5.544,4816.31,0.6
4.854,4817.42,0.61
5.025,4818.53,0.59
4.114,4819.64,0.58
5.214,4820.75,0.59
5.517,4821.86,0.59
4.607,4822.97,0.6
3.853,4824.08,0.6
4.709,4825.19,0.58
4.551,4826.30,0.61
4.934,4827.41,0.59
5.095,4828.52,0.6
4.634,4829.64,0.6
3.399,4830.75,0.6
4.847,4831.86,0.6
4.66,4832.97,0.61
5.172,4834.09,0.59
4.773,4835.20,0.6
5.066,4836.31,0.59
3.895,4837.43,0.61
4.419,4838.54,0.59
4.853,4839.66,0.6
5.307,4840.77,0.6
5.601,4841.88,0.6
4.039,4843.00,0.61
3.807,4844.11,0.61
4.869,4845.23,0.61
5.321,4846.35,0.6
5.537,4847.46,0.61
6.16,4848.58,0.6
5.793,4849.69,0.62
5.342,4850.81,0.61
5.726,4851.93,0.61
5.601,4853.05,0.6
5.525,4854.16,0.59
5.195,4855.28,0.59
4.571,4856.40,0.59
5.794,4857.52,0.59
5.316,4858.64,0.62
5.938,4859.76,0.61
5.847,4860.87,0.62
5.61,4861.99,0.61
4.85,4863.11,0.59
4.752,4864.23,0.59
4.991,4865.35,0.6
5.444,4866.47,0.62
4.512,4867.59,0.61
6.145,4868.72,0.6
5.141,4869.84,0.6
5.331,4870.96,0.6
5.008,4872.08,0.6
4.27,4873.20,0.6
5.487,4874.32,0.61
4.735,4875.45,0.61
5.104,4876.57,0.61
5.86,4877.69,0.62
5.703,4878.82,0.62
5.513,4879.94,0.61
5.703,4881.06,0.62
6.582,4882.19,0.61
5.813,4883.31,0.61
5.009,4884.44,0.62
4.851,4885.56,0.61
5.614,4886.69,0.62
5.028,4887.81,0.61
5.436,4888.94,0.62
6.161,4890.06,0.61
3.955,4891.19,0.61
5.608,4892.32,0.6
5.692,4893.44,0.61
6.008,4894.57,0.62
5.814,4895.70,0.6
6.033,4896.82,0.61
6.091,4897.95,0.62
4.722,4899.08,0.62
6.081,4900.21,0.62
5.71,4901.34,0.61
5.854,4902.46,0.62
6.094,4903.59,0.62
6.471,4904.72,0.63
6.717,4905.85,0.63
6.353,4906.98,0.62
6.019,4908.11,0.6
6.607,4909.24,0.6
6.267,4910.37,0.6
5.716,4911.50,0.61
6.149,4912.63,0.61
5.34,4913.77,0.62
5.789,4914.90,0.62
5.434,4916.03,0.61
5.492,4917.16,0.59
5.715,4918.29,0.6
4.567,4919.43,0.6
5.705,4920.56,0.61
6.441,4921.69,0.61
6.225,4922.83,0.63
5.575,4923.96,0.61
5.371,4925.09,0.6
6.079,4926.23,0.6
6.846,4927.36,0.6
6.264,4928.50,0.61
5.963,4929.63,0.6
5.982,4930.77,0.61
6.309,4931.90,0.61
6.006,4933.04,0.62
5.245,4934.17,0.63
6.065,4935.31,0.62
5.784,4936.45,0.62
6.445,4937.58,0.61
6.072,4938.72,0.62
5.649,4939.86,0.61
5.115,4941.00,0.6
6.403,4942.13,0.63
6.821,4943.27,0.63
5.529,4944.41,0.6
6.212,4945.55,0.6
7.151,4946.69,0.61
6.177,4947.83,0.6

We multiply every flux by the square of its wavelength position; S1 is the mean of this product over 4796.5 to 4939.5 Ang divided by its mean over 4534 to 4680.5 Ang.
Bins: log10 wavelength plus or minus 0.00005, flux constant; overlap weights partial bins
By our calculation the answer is 1.12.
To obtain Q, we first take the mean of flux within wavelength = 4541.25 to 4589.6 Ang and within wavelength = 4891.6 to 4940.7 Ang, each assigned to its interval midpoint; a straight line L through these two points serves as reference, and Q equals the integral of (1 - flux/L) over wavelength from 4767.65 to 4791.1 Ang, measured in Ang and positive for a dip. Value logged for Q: 7.1 Ang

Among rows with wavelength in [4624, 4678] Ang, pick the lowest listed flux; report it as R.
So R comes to 3.947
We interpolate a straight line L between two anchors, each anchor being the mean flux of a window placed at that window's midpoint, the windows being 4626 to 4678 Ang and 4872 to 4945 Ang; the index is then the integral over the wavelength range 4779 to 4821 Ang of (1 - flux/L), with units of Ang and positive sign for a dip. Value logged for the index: 8.2 Ang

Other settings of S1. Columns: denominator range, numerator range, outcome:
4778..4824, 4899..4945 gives 1.37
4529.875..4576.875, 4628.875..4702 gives 1.18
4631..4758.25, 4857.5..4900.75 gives 1.09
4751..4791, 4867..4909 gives 1.33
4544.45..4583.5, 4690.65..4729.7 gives 1.11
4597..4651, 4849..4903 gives 1.12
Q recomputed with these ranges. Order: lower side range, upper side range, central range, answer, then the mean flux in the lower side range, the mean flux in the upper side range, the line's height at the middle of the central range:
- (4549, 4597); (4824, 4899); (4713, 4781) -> 4.9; 5.33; 5.2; 5.25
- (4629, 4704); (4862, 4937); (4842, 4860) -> 1.1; 5.48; 5.65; 5.62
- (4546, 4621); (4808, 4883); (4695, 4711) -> -0.8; 5.38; 5.04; 5.23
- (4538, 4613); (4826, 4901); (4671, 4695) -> -1.1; 5.28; 5.23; 5.26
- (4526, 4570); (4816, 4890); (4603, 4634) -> -4.0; 4.78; 5.12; 4.86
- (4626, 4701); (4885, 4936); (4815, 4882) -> 7.6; 5.49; 5.81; 5.73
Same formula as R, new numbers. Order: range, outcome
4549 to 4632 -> 4.014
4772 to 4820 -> 3.083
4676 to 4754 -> 4.254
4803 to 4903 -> 3.399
